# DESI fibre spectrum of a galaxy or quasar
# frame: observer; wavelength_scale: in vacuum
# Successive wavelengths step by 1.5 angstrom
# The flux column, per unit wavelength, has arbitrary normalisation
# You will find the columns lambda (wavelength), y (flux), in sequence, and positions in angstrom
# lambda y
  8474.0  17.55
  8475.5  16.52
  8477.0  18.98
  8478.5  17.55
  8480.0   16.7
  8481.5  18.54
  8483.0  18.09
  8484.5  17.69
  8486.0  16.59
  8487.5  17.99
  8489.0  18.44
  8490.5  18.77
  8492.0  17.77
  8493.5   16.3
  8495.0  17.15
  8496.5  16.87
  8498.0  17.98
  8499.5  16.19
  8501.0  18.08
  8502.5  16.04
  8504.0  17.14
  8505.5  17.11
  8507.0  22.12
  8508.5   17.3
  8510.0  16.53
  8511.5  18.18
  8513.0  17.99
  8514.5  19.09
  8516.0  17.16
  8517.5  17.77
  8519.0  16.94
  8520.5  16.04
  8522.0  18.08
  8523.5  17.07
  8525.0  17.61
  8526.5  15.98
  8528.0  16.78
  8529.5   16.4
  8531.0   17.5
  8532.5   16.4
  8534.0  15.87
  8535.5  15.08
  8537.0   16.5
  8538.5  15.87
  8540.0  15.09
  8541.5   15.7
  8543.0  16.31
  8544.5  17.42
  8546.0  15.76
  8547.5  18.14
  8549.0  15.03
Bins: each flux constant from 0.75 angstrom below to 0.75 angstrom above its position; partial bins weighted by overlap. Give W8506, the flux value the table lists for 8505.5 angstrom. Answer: 17.11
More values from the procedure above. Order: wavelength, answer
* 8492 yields 17.77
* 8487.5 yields 17.99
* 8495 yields 17.15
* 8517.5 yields 17.77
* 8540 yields 15.09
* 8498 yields 17.98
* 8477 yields 18.98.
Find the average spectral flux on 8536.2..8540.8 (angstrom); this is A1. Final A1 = 15.8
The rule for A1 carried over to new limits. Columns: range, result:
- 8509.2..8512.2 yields 17.3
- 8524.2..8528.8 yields 16.8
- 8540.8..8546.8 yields 16.3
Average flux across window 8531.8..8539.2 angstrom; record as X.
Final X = 15.9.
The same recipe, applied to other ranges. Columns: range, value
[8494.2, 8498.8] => 17.3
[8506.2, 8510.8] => 18.6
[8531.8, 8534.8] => 16.1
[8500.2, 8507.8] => 18.1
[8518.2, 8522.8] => 17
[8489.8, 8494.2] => 17.6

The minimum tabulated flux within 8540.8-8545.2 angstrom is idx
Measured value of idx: 15.7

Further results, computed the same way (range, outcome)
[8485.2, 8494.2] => 16.3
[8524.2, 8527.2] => 15.98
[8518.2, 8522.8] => 16.04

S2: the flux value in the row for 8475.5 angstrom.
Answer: 16.52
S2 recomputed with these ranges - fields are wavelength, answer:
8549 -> 15.03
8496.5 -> 16.87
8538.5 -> 15.87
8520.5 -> 16.04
